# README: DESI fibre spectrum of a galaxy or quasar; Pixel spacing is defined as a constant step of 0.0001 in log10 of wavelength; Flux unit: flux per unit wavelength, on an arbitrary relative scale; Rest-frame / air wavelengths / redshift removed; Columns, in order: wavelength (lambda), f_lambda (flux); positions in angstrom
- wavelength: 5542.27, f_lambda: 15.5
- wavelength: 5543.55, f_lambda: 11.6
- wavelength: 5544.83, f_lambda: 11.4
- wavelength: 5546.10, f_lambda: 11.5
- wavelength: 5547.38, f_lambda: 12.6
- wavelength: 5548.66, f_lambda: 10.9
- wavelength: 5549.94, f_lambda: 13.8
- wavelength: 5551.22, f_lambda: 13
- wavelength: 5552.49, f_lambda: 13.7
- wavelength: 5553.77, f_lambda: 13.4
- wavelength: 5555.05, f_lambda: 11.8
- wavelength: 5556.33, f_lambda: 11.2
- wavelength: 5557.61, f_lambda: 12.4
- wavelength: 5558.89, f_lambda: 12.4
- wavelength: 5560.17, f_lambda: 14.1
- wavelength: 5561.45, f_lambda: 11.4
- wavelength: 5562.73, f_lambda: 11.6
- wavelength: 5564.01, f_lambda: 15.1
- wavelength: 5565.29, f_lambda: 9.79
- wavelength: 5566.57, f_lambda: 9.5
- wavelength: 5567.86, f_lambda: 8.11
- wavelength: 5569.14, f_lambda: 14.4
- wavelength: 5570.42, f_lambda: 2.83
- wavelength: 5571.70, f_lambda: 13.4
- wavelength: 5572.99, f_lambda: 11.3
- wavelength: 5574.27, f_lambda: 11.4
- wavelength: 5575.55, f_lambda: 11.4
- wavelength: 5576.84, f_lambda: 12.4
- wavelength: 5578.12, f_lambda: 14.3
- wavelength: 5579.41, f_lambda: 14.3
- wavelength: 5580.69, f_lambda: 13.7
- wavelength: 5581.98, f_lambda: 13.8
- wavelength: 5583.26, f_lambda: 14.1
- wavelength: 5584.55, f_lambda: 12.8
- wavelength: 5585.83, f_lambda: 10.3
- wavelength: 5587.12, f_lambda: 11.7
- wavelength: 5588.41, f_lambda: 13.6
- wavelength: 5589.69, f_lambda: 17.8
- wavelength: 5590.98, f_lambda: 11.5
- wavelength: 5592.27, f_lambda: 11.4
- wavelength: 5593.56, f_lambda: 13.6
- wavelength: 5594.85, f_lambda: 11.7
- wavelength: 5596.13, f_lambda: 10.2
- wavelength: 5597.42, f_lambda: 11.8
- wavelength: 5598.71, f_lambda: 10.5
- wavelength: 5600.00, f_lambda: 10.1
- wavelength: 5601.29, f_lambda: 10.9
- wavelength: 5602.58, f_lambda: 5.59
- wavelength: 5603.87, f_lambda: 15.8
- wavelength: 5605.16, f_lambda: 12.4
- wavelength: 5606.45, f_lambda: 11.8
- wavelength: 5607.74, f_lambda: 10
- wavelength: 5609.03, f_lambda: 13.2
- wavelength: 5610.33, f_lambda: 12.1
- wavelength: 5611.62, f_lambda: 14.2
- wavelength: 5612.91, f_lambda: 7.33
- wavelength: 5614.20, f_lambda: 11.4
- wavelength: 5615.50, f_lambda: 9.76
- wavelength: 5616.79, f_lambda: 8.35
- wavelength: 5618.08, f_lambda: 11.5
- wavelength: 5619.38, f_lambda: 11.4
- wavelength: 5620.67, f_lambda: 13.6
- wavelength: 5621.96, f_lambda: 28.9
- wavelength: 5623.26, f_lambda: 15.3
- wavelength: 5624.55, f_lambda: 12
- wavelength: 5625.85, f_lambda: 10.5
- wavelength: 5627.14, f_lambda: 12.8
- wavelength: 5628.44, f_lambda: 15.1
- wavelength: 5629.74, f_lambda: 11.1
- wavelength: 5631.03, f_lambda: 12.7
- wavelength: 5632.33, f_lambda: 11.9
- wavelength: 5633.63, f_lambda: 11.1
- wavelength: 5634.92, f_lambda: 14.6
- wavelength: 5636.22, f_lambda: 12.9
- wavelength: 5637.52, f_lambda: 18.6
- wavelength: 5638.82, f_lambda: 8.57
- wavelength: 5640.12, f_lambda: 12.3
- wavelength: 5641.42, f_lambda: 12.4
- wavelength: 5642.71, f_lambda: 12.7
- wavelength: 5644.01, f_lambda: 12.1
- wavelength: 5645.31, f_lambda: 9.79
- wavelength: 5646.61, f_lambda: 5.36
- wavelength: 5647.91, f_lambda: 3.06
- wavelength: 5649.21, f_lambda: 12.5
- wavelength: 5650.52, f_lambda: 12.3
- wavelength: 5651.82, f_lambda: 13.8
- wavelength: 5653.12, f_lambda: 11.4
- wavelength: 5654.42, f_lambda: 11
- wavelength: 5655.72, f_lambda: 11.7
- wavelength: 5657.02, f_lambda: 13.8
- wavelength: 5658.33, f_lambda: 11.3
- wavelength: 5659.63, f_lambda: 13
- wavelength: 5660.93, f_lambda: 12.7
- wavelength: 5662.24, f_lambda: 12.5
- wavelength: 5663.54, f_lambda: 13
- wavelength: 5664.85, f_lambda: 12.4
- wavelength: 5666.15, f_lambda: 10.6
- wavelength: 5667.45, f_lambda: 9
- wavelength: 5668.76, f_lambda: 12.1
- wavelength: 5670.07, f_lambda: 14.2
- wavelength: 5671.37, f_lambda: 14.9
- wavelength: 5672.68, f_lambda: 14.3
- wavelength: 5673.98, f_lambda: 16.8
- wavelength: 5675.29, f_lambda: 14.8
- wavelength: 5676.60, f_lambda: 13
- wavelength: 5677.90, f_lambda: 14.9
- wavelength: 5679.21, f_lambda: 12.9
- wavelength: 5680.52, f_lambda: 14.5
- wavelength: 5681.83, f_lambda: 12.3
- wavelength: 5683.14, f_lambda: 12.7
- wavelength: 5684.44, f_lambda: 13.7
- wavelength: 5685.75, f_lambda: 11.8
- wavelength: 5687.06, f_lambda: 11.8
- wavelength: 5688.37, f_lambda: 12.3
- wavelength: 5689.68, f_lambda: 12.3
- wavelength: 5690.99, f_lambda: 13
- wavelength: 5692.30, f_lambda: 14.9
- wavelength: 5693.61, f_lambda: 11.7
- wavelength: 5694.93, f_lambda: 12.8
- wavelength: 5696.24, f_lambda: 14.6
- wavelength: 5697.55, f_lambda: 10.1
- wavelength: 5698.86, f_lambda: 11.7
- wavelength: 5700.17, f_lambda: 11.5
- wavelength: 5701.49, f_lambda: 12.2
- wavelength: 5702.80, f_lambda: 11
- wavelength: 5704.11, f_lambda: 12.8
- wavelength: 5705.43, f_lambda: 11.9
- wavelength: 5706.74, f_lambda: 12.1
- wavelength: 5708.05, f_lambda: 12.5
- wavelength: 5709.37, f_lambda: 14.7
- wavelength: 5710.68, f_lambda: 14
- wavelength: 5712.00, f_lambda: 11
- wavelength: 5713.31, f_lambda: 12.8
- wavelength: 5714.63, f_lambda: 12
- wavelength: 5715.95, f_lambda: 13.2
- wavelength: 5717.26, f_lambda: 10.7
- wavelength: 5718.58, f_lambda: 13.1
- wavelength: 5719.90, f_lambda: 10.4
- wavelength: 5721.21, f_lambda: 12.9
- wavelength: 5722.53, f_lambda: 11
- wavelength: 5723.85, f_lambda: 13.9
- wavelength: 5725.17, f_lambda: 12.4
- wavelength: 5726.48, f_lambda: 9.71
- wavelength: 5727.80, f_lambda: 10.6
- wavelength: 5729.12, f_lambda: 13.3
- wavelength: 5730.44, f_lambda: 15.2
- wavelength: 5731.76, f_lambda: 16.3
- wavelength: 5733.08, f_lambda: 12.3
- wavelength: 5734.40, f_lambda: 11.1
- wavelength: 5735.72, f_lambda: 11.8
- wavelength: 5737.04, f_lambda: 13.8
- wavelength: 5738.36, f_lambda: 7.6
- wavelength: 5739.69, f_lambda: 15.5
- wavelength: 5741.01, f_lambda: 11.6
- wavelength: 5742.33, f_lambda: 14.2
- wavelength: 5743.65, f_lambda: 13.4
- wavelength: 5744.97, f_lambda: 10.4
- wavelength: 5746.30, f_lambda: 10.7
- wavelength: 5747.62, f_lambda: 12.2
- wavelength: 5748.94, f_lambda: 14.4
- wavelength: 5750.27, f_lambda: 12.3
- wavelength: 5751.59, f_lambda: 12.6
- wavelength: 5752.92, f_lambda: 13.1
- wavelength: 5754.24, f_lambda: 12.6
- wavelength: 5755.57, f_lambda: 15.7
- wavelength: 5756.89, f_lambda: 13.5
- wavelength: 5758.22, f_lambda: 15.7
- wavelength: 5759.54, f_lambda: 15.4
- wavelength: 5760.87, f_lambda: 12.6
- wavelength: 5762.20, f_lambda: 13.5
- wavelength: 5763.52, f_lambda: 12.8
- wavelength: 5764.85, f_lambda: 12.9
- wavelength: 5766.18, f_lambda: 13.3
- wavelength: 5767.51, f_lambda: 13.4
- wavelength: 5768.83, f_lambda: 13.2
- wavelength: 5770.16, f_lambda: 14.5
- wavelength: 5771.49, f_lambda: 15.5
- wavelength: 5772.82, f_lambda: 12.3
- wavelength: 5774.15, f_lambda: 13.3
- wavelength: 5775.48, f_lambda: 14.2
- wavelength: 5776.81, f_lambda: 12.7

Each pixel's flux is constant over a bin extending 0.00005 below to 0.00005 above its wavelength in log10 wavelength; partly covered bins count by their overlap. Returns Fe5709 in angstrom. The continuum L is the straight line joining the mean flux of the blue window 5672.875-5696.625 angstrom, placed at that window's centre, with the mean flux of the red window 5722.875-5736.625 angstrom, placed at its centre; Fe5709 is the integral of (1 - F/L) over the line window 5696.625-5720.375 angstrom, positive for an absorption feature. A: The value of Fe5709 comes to 1.6 angstrom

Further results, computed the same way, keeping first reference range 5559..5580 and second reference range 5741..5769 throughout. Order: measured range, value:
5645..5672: 2.0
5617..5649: -0.8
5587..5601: -0.4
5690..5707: 0.5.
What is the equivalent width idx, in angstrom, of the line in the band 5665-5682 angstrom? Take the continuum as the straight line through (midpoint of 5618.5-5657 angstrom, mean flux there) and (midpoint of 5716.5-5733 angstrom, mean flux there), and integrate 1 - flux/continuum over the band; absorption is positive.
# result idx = -1.3 angstrom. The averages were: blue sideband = 12.5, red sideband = 12.5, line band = 13.4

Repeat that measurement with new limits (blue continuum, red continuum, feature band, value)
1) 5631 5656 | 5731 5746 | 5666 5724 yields -3.2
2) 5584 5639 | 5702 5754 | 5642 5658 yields 2.1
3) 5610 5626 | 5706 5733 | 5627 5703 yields 2.1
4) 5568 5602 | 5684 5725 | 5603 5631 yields -1.3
